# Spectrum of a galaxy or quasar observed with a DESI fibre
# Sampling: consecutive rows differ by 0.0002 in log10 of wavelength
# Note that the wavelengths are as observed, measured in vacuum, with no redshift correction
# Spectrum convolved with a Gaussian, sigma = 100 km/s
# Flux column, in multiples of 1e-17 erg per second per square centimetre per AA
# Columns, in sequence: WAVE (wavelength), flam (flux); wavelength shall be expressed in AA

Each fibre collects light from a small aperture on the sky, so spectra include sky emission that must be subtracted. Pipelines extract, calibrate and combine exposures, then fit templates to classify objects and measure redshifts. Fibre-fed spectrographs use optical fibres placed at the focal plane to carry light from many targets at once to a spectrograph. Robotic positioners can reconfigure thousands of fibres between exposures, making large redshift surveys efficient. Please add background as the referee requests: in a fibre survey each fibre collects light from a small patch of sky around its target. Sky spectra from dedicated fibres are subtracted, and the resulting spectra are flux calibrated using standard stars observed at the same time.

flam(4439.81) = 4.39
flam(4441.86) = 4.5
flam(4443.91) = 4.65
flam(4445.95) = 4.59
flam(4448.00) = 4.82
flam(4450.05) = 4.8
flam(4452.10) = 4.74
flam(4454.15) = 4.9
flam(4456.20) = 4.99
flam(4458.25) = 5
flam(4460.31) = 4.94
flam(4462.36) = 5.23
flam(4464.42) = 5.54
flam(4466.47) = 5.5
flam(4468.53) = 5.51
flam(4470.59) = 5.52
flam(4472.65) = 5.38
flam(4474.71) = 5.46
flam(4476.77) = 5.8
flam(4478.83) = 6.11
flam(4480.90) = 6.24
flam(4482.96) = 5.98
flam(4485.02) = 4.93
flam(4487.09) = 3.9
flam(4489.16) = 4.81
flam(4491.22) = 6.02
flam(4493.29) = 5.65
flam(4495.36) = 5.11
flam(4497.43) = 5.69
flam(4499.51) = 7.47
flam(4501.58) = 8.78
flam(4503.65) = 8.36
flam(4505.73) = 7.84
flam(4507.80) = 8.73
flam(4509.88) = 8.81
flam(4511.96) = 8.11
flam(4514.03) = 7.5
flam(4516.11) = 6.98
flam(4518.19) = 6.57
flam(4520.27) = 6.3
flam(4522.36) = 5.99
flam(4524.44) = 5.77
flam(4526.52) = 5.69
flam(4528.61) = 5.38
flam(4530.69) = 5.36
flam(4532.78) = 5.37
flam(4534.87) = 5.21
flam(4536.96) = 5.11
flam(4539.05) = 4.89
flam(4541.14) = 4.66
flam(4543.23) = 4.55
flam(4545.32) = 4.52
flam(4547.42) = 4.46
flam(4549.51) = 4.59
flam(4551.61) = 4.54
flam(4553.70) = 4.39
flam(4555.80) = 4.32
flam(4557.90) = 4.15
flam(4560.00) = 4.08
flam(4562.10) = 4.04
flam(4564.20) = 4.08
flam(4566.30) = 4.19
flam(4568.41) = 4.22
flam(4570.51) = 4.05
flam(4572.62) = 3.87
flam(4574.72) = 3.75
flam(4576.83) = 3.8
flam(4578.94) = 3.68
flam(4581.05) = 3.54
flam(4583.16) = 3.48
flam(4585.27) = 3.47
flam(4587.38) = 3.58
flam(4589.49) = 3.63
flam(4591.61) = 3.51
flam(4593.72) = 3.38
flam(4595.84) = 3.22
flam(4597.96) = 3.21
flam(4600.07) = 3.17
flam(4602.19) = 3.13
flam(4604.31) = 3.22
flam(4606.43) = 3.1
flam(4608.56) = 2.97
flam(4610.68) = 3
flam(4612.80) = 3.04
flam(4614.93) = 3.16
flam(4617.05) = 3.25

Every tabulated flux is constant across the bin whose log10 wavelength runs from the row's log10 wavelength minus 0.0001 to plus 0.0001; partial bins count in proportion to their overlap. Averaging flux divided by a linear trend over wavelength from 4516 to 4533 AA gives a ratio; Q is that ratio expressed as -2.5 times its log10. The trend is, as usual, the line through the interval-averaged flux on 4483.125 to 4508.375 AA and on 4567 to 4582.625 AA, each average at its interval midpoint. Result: -0.08 mag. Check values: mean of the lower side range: 6.39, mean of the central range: 5.9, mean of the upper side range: 3.84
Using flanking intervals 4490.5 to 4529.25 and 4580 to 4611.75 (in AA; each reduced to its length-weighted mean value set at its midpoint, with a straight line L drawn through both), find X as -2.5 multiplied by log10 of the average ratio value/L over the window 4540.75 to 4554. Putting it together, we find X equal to 0.176 mag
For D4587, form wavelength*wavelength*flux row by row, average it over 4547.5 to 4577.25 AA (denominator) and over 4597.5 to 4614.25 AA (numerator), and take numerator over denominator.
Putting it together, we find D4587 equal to 0.76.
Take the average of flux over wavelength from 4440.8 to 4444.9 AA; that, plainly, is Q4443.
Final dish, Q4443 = 4.56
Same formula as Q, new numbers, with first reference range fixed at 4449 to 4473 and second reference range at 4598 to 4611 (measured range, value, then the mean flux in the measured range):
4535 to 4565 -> -0.15 mag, 4.48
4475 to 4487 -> -0.16 mag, 5.64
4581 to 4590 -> -0.05 mag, 3.54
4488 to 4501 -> -0.25 mag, 5.88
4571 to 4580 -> -0.08 mag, 3.79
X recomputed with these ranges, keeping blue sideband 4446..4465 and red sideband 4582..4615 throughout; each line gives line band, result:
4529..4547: -0.24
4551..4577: -0.12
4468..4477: -0.16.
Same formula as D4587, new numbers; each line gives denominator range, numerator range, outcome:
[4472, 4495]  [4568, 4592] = 0.71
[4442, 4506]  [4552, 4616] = 0.68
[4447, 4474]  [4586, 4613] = 0.67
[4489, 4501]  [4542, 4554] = 0.77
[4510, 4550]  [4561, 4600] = 0.66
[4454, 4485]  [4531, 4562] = 0.87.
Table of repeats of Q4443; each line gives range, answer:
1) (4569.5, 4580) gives 3.83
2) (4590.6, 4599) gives 3.33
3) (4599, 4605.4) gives 3.18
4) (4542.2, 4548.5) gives 4.51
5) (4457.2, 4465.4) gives 5.17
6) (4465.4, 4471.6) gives 5.51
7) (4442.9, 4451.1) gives 4.72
